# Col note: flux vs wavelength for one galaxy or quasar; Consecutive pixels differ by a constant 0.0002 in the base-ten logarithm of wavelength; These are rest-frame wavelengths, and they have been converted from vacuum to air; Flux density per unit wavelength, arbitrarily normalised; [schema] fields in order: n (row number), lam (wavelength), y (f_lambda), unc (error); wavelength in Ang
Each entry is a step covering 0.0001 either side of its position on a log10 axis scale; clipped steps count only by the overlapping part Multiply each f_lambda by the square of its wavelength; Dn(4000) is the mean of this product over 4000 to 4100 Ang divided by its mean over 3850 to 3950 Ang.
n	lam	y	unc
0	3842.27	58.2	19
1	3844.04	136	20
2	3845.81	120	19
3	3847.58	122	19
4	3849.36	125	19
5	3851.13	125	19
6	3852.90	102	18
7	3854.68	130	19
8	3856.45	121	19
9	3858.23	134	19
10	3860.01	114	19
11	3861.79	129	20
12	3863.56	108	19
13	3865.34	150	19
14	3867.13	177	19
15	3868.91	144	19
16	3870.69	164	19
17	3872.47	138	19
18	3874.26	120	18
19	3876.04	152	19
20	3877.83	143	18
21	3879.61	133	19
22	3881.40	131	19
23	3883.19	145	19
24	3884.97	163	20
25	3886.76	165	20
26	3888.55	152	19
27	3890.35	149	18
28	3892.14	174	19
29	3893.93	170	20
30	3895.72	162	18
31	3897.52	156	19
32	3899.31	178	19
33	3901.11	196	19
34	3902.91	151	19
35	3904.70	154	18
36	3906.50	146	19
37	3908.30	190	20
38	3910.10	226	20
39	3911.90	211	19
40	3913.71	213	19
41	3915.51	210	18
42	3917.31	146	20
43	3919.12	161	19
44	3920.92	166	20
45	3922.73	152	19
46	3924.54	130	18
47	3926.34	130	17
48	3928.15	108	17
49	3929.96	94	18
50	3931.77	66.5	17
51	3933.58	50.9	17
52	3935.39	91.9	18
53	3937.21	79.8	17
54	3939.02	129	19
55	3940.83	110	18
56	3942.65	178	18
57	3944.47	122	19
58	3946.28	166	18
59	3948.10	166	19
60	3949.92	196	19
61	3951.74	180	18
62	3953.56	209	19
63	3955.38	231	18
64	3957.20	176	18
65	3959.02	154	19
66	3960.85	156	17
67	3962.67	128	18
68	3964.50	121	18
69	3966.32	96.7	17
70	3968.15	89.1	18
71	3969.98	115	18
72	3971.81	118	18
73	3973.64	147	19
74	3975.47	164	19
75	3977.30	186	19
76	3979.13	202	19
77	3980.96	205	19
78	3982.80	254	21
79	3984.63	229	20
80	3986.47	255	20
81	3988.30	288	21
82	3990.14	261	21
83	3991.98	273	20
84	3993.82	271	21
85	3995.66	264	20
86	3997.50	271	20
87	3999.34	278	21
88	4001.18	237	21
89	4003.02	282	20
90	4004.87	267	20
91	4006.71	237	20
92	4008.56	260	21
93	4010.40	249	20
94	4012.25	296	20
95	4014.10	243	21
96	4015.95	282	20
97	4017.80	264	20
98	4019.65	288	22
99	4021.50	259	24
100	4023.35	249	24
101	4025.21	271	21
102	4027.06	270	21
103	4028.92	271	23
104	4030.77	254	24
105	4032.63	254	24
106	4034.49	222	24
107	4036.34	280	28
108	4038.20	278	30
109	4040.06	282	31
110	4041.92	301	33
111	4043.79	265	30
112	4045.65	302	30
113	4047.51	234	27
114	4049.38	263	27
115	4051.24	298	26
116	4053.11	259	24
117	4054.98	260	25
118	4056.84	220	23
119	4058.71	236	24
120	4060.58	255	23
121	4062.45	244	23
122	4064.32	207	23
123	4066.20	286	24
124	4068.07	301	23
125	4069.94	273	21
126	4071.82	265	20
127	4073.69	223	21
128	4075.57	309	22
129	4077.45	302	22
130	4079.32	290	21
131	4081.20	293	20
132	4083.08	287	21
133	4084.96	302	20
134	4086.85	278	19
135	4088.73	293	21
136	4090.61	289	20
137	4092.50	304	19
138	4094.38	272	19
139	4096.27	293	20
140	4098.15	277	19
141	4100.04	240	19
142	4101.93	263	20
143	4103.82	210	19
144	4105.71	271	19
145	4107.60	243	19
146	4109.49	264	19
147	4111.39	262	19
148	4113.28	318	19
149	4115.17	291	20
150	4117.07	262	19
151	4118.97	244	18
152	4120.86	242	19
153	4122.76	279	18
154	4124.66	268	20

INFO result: 2.0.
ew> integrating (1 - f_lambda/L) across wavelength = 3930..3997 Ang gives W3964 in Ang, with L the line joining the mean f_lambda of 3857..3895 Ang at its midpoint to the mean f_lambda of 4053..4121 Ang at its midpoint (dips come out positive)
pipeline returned 9.8 Ang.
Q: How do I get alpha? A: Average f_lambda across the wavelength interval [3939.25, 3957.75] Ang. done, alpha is 172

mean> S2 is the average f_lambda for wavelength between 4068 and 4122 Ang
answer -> 274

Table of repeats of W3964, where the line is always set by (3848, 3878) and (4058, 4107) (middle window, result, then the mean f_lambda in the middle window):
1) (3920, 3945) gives 8.77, 115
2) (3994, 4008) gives -2.70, 263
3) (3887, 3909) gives -1.30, 165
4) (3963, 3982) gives 5.48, 145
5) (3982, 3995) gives -3.01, 262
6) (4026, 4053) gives -2.73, 269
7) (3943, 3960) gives 1.04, 178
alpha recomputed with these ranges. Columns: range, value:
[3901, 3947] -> 144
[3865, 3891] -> 148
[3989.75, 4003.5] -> 267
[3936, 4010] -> 194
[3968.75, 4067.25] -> 249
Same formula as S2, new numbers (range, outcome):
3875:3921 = 167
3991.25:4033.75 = 265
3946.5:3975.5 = 153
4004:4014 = 260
